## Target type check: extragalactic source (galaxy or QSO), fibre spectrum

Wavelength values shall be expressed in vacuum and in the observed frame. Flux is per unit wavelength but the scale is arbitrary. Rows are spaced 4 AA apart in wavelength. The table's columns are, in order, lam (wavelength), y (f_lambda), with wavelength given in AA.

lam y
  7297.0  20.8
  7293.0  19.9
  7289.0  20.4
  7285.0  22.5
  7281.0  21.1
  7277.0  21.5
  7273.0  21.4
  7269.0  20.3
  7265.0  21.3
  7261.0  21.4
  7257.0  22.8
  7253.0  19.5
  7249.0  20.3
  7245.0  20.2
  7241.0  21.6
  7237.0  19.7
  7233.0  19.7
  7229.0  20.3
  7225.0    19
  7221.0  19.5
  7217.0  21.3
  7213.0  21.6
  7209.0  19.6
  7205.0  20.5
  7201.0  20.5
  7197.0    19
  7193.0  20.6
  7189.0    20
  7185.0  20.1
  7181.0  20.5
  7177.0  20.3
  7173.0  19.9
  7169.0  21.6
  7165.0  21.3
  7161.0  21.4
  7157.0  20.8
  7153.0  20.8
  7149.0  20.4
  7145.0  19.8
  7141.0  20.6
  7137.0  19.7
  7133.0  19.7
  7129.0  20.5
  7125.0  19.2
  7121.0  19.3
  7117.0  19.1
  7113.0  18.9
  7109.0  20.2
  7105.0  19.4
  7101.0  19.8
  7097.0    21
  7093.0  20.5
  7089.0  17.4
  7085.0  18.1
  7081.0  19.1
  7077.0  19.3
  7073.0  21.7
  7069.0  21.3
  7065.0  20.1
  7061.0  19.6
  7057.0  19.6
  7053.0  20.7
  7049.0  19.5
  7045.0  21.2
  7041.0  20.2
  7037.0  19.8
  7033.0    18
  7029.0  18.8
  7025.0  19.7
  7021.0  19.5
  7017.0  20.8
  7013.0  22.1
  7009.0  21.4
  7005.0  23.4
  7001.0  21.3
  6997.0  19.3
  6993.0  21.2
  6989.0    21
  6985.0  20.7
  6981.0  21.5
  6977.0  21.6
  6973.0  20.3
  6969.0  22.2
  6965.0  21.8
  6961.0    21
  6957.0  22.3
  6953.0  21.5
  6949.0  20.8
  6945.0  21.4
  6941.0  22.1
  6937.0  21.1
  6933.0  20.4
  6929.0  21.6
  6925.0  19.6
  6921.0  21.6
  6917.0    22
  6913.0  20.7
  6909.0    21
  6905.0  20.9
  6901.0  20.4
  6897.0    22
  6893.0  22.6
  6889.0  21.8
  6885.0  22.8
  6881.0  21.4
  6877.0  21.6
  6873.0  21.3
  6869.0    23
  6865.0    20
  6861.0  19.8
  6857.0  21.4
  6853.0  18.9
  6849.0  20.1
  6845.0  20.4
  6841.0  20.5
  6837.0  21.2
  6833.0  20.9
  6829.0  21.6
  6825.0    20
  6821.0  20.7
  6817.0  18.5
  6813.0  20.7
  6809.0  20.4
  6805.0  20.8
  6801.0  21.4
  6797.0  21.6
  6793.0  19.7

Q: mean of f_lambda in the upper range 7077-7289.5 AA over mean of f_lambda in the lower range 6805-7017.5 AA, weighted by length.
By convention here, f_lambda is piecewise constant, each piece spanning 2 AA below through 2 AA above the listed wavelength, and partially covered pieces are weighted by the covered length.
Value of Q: 0.96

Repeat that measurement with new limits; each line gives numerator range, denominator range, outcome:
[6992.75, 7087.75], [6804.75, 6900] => 0.96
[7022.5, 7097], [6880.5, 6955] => 0.92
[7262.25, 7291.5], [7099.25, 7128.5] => 1.09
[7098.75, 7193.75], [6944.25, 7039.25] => 0.97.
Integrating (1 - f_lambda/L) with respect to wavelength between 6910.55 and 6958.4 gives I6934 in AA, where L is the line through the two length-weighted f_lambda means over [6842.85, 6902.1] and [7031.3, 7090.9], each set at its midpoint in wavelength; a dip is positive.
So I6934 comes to -1.3 AA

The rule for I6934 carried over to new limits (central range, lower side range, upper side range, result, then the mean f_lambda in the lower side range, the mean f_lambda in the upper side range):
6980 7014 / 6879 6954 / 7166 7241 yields -0.4 AA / 21.4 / 20.3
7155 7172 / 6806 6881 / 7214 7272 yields -0.5 AA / 20.6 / 20.5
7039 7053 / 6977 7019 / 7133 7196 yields 0.5 AA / 21.3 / 20.5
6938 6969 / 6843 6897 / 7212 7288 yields -0.7 AA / 21.2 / 20.8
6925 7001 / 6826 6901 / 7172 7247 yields -1.1 AA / 21.1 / 20.2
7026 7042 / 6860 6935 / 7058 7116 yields 0.8 AA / 21.3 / 19.7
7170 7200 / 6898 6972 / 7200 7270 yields 0.7 AA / 21.2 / 20.5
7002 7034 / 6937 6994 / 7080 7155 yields 0.4 AA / 21.4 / 19.7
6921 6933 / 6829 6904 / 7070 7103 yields 0.0 AA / 21.1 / 19.7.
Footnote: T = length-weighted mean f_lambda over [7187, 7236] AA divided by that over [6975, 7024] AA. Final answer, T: 1.0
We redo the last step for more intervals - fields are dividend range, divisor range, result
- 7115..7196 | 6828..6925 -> 0.96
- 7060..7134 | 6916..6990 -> 0.93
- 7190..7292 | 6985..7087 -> 1.02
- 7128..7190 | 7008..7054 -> 1.02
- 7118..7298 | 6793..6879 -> 0.99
